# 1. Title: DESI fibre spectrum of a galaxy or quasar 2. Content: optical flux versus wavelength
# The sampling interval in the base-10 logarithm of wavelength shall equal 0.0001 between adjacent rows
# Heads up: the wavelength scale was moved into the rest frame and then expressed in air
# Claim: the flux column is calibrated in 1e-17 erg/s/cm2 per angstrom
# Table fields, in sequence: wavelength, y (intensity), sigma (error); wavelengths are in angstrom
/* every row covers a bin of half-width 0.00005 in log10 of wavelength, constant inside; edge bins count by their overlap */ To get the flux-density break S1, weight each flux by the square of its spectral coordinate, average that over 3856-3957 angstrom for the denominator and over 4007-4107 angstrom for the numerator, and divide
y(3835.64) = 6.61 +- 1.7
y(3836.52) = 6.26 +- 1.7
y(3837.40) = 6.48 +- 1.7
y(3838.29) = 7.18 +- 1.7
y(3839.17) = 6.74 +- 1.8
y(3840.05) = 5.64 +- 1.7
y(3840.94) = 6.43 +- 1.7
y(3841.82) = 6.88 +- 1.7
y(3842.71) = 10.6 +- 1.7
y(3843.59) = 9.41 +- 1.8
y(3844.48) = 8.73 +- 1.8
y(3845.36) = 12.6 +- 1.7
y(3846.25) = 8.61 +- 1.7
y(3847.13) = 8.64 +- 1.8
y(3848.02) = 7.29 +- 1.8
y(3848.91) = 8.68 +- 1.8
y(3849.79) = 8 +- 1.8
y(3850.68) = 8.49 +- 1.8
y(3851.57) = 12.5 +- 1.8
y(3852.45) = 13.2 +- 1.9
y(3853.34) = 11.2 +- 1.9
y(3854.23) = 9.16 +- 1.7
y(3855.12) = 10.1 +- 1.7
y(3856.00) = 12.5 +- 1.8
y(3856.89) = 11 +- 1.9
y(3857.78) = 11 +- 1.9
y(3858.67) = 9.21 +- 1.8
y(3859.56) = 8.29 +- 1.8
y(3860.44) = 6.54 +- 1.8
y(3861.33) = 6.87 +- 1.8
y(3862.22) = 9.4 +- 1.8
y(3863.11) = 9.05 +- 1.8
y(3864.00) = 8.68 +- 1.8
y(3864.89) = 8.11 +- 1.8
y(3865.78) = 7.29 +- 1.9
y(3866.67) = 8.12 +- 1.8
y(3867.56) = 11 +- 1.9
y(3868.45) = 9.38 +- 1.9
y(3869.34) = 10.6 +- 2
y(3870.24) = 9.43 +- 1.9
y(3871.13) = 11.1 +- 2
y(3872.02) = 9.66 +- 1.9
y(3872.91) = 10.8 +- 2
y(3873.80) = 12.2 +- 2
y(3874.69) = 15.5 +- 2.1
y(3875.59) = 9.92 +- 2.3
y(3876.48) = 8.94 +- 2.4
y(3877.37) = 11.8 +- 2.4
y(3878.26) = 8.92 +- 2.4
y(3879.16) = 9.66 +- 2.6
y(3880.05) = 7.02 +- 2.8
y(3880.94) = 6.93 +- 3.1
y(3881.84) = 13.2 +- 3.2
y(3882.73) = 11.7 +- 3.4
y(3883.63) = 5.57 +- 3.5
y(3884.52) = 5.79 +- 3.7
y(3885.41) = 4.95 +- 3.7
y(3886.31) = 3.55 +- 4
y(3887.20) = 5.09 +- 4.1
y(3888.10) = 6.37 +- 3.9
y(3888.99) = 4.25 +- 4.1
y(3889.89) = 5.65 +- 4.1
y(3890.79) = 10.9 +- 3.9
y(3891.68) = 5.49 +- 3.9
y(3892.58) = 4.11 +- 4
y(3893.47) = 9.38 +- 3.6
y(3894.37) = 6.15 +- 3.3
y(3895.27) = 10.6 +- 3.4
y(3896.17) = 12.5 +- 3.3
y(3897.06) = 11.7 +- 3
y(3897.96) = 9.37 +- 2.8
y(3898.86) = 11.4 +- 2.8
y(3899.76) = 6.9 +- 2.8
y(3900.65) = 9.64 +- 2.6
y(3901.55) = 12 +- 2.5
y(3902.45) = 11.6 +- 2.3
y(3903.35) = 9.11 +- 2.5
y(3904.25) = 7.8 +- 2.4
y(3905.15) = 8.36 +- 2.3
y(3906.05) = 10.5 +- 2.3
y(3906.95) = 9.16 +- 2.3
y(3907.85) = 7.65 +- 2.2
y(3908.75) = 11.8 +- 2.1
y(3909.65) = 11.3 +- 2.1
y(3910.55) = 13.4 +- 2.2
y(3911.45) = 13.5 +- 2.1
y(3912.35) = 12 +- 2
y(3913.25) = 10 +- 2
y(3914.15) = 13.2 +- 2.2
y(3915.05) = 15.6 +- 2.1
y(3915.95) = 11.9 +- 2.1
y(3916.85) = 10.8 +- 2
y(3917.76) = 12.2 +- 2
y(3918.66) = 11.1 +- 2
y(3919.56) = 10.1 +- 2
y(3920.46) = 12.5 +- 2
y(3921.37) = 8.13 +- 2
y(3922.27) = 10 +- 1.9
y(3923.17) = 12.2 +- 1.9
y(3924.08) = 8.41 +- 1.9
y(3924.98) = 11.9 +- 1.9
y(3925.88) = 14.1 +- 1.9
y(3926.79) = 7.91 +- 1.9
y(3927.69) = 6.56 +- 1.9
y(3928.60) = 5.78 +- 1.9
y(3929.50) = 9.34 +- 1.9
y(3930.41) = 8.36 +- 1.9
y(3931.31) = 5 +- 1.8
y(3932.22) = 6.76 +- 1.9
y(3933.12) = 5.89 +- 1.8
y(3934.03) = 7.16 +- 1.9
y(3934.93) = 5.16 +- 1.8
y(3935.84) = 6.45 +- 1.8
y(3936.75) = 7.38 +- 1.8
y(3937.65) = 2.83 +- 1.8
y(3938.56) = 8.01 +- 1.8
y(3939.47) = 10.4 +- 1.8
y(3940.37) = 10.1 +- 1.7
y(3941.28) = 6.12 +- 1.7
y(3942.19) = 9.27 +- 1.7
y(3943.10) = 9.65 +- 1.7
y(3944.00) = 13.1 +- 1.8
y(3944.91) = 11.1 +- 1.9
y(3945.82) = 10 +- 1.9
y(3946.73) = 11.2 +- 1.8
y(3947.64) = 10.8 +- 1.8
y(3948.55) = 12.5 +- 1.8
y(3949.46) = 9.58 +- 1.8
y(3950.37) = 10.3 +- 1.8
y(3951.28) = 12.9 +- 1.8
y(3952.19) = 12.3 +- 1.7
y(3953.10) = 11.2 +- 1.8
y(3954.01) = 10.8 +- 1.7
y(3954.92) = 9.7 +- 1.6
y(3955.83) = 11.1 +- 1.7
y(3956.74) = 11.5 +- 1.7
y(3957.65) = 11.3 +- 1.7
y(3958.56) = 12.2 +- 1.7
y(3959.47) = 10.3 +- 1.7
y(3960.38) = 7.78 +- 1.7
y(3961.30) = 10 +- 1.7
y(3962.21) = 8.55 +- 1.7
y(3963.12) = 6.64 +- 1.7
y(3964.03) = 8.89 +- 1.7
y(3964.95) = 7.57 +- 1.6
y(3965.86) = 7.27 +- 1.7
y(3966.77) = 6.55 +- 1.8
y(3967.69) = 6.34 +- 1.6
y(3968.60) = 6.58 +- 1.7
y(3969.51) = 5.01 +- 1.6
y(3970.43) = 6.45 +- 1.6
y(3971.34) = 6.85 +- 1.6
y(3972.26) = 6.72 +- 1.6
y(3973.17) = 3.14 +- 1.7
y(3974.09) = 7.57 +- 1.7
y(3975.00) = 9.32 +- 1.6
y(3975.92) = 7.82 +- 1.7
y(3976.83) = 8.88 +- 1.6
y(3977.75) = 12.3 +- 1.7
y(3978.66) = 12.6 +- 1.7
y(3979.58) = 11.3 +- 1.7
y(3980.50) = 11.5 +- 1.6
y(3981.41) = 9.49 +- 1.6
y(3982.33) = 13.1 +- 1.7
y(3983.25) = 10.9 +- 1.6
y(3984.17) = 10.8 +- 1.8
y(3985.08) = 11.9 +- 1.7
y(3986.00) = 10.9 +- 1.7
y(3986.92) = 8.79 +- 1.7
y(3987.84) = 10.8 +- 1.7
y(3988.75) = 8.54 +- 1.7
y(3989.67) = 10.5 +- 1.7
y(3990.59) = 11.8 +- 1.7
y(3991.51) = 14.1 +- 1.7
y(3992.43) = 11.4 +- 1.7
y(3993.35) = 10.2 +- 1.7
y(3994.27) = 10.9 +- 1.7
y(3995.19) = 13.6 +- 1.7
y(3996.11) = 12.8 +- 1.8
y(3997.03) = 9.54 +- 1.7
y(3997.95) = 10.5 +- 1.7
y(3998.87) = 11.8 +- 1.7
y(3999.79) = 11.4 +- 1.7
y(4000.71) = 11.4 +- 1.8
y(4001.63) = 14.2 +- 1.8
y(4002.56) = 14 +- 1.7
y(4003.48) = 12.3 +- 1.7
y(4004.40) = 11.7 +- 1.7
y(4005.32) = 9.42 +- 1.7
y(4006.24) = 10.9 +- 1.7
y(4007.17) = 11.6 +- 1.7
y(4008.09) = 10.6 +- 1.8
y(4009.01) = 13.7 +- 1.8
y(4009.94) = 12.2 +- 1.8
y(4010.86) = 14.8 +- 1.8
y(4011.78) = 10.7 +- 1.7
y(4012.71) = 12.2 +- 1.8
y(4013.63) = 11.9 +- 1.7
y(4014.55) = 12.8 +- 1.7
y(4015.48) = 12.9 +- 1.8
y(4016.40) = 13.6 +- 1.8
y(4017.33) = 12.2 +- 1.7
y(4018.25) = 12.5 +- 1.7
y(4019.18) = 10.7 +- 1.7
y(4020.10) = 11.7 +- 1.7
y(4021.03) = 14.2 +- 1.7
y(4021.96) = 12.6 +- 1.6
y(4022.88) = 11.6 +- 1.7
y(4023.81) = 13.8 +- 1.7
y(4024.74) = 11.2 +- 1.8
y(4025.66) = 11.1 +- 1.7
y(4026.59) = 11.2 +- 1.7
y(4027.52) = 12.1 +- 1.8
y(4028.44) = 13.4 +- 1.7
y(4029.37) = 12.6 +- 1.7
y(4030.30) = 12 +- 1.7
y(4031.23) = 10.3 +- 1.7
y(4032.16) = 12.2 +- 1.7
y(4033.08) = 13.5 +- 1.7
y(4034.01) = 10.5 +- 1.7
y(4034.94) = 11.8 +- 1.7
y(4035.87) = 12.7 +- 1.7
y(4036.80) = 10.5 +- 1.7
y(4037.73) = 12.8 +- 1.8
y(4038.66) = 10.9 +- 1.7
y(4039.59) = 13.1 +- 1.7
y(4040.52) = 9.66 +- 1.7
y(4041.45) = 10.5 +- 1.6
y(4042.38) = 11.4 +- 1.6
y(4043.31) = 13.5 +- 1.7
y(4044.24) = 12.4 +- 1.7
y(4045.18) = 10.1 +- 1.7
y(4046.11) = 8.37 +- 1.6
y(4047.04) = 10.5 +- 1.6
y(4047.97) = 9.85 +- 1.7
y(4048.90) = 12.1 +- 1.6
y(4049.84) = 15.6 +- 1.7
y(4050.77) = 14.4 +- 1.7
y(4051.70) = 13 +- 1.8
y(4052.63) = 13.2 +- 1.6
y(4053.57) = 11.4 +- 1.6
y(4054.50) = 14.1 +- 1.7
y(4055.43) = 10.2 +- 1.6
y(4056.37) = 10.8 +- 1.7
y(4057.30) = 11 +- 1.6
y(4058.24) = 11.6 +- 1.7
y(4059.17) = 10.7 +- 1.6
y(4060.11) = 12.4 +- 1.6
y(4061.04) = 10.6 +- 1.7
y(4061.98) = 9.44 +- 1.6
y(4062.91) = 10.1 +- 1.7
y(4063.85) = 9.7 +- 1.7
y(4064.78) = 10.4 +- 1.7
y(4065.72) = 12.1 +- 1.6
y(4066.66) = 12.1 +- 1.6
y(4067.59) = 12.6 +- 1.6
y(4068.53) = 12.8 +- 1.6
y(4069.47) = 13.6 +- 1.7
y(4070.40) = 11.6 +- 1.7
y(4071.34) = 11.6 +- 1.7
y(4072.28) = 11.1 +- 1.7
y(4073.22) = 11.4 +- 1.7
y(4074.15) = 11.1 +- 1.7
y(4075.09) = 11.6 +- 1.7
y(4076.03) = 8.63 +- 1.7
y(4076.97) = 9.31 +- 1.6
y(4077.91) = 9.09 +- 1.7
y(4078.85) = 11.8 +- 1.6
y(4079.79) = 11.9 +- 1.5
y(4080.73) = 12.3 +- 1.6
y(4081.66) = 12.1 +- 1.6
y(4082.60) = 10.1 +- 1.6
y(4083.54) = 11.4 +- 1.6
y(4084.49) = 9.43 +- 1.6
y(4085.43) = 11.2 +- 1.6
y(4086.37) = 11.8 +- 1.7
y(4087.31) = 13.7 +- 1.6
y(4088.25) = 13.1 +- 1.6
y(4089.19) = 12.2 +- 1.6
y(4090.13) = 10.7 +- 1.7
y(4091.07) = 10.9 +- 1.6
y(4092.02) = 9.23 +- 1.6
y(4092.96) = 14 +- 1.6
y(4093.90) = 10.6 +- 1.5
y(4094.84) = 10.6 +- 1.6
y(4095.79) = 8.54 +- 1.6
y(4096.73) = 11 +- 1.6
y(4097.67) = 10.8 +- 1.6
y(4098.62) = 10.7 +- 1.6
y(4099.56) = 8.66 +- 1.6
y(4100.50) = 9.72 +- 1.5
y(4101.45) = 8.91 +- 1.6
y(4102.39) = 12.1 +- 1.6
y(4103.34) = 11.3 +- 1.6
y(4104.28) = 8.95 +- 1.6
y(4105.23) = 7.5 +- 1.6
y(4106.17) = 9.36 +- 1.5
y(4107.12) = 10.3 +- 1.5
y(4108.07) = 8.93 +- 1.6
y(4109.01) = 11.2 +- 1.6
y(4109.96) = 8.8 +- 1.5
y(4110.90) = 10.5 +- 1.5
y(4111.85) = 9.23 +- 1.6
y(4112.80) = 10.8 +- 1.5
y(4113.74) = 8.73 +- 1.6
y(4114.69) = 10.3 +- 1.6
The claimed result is 1.3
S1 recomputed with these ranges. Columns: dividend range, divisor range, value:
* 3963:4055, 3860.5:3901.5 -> 1.35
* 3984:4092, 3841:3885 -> 1.33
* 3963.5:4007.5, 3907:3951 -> 1.06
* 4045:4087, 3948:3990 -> 1.25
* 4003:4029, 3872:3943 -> 1.40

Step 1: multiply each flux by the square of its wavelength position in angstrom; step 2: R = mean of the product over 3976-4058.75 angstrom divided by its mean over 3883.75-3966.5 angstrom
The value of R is 1.3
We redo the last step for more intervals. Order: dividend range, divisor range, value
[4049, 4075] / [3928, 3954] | 1.41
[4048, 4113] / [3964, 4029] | 1.06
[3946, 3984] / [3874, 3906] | 1.13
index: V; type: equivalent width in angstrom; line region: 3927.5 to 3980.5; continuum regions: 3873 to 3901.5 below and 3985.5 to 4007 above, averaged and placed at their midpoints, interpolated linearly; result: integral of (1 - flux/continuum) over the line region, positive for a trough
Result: 7.94 angstrom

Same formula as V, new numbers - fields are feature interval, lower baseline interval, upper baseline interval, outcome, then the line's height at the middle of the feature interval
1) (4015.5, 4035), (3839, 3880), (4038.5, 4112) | -2.66 angstrom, 10.7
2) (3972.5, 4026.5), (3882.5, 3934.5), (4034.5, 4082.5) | -3.99 angstrom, 10.6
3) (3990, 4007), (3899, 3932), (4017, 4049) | -0.74 angstrom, 11.3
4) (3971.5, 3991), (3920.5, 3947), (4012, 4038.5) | 1.07 angstrom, 10.4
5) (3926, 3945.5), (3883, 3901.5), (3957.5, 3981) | 0.51 angstrom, 8.06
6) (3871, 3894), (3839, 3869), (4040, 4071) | 2.68 angstrom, 9.47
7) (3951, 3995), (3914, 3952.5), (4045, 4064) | 2.33 angstrom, 10.2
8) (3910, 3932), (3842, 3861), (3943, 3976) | -2.66 angstrom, 9.4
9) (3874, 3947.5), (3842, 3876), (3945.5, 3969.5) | 3.70 angstrom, 9.73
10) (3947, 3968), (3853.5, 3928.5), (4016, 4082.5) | 1.18 angstrom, 10.5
